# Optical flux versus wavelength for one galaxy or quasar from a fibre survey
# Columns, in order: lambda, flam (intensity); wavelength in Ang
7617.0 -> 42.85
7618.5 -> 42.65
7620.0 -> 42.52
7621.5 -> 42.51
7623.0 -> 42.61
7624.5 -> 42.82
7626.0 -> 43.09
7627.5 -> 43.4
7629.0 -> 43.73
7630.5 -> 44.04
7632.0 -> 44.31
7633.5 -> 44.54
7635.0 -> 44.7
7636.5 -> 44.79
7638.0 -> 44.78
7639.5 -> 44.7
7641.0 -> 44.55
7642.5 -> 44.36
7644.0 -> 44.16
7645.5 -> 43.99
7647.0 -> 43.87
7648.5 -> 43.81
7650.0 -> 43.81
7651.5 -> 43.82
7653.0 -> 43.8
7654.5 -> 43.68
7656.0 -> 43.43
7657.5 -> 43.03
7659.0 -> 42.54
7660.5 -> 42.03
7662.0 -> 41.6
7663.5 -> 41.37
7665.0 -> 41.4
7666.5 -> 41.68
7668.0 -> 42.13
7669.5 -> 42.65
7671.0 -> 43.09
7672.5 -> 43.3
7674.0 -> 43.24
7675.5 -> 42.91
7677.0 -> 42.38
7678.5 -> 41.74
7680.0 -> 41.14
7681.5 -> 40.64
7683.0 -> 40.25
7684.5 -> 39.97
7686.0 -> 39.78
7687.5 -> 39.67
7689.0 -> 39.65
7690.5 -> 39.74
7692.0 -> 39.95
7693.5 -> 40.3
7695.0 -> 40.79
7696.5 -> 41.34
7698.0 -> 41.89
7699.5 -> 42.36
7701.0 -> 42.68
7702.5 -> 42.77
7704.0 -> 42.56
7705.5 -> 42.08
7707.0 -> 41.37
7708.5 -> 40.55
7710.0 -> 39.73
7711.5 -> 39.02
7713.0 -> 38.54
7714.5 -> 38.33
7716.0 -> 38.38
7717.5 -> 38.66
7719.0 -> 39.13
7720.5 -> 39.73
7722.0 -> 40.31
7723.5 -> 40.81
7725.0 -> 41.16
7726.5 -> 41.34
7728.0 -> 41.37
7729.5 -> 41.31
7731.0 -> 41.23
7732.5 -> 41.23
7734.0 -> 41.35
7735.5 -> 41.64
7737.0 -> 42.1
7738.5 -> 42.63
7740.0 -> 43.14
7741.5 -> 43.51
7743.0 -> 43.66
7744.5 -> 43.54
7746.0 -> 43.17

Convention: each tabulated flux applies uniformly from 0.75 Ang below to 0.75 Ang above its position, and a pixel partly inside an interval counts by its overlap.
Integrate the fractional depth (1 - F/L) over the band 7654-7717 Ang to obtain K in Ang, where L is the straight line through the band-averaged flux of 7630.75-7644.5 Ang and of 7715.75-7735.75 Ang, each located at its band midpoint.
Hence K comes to 1.6 Ang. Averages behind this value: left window 44.5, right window 40.6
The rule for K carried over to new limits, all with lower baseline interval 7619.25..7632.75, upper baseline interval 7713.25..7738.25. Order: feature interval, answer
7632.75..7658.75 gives -0.85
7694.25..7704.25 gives -0.19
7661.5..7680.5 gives -0.10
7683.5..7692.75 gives 0.38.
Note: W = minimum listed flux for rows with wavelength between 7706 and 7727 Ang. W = 38.33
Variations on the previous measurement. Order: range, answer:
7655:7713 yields 38.54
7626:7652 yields 43.09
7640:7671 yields 41.37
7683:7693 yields 39.65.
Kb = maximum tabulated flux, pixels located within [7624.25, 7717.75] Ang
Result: 44.79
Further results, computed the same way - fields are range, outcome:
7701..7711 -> 42.77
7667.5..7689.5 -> 43.3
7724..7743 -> 43.66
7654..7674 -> 43.68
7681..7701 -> 42.68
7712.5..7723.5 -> 40.81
